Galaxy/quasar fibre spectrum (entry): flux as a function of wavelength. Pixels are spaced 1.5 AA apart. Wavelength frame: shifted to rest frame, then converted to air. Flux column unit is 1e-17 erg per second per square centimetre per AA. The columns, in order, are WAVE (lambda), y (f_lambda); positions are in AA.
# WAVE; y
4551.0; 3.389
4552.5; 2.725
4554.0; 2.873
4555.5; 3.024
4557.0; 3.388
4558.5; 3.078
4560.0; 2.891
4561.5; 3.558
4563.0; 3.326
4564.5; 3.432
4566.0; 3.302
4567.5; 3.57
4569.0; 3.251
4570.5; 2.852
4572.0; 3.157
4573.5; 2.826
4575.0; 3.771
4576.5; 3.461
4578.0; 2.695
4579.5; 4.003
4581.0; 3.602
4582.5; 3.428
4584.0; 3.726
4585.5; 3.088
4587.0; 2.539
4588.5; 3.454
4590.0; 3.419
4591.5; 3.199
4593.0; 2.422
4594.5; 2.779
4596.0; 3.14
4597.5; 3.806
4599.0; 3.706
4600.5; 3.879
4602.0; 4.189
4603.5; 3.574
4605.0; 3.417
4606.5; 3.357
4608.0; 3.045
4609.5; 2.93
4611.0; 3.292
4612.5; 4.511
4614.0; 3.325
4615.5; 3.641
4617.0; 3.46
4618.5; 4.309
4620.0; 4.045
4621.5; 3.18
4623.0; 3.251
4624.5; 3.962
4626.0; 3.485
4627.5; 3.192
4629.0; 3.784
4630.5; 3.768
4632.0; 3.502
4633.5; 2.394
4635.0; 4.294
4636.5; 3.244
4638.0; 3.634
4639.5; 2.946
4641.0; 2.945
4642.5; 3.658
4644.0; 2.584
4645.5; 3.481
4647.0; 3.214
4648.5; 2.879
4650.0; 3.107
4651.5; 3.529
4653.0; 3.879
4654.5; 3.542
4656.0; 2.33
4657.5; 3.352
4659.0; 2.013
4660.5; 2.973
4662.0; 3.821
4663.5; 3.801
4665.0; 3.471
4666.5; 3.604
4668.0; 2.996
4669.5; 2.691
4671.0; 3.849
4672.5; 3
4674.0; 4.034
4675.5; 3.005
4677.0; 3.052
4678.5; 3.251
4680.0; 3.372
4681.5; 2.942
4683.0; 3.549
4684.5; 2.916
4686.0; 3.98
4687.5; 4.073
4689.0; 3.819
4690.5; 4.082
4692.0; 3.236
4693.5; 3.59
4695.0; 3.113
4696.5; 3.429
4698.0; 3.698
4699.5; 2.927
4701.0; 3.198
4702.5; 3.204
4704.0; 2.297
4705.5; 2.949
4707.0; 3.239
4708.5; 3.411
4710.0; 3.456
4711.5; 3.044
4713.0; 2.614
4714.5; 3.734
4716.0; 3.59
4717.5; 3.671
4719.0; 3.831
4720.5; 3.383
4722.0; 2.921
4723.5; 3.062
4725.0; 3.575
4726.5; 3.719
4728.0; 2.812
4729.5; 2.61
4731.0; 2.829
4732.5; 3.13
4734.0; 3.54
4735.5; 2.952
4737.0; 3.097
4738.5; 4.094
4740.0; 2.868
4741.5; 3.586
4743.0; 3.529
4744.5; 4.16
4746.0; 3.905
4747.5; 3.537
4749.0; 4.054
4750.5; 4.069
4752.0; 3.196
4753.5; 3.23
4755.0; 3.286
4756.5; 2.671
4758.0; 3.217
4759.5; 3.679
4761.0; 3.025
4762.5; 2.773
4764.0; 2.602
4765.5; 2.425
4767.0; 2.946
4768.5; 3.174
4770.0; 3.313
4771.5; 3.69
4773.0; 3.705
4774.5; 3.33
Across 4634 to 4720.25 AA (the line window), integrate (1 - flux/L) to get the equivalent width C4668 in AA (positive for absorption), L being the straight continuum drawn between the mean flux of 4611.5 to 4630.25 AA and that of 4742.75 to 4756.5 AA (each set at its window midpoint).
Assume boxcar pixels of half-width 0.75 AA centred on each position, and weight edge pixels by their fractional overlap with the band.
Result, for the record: 7.9 AA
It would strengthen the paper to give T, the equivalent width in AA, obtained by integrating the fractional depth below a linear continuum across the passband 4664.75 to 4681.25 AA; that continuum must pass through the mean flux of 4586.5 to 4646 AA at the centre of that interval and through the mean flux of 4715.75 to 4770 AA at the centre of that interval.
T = 0.4 AA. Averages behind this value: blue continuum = 3.42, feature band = 3.29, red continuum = 3.3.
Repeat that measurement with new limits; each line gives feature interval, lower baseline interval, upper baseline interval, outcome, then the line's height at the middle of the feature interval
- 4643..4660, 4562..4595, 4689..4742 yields 0.9 AA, 3.26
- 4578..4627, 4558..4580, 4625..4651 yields -2.5 AA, 3.29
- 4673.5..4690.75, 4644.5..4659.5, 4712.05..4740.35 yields -1.6 AA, 3.19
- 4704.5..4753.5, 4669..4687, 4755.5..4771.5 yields -3.6 AA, 3.14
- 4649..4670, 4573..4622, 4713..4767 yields 1.0 AA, 3.38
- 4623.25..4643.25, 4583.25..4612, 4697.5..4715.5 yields -1.1 AA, 3.27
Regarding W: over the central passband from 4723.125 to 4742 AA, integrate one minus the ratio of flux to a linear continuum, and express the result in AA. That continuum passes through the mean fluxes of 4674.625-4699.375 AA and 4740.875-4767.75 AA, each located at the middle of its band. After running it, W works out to 0.8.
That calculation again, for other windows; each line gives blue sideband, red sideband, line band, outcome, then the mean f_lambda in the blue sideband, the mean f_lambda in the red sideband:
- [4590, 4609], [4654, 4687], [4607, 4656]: -1.48 AA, 3.37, 3.26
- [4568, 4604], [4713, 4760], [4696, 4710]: 0.89 AA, 3.33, 3.39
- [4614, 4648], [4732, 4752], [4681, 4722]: 1.87 AA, 3.45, 3.57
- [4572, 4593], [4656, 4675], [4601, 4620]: -1.93 AA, 3.29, 3.26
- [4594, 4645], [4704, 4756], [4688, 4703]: -0.22 AA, 3.48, 3.35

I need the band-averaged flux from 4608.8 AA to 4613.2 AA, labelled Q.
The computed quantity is 3.57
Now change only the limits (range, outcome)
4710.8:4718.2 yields 3.33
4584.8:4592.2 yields 3.14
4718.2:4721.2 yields 3.61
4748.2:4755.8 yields 3.56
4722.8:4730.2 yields 3.16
